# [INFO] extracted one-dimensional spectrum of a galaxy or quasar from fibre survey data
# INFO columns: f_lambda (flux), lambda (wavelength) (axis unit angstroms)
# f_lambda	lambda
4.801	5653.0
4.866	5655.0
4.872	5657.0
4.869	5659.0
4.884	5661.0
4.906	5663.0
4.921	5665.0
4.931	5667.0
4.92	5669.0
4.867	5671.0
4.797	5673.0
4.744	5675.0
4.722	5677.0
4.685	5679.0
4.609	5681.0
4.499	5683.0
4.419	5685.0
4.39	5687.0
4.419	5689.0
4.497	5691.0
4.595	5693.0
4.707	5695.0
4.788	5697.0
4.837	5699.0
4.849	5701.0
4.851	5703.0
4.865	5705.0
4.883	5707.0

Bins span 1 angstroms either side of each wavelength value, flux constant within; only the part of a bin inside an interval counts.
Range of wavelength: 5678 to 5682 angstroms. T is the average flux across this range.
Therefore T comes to 4.65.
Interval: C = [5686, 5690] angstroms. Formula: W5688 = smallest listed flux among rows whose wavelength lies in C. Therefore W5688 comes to 4.39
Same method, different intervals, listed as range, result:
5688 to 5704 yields 4.419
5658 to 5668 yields 4.869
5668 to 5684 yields 4.499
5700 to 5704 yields 4.849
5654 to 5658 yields 4.866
